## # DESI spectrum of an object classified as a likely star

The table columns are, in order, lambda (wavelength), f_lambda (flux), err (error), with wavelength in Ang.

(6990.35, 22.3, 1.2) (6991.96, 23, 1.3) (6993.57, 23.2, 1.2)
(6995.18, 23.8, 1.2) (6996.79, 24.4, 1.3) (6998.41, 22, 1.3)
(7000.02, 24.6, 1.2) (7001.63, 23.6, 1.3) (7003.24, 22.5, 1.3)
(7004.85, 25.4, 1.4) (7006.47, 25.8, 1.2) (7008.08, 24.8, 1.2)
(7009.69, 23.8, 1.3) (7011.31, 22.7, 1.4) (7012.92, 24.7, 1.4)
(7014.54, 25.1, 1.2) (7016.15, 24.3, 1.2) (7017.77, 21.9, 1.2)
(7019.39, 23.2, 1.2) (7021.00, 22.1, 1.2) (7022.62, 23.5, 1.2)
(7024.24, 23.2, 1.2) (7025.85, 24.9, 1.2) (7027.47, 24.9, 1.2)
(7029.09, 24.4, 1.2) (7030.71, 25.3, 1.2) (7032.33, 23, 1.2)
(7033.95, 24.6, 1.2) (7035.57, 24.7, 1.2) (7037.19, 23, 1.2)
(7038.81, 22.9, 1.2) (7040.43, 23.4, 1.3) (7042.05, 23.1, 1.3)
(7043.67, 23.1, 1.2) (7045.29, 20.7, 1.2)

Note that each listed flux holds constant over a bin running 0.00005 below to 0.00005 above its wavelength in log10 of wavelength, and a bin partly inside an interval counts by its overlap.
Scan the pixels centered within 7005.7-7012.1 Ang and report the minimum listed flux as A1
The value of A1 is 22.7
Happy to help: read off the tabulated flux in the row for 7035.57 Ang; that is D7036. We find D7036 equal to 24.7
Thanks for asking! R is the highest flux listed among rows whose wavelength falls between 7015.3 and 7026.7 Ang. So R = 24.9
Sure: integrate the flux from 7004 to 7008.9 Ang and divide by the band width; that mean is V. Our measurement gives 25.3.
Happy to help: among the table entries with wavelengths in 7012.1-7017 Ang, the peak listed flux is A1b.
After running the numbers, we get 25.1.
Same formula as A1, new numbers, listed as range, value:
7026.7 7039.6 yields 22.9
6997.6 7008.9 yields 22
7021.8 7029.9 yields 23.2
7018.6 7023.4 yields 22.1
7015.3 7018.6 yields 21.9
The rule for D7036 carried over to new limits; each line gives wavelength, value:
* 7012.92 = 24.7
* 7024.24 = 23.2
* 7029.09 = 24.4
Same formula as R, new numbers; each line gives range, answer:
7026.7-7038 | 25.3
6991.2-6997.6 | 24.4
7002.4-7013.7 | 25.8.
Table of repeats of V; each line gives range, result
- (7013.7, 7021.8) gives 23.3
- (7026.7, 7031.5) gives 24.8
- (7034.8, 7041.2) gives 23.5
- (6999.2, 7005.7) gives 24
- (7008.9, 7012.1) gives 23.2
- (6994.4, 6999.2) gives 23.4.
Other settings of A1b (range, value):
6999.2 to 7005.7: 25.4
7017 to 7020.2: 23.2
